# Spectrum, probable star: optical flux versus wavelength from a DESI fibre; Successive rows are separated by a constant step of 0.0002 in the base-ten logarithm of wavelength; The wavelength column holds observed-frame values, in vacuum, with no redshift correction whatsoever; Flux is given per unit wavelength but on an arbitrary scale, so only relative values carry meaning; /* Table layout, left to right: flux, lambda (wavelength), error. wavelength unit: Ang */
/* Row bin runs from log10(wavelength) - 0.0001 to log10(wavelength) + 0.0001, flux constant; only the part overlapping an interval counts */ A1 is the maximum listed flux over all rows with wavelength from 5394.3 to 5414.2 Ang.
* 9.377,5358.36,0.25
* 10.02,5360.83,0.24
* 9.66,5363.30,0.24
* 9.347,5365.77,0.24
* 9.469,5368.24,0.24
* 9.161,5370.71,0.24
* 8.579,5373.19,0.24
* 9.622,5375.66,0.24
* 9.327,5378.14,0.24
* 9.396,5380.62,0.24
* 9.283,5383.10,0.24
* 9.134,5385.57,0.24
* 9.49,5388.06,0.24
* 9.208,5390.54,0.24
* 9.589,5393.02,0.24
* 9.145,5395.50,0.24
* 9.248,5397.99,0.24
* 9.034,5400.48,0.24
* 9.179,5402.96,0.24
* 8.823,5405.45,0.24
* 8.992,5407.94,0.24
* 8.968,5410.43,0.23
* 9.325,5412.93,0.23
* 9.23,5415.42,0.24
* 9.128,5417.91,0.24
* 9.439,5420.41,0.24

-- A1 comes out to 9.325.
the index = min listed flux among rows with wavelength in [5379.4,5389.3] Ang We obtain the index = 9.134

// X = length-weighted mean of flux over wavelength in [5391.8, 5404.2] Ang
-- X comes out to 9.24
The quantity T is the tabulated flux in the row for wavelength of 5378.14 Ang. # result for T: 9.327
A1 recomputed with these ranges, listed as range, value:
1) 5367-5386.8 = 9.622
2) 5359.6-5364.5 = 10.02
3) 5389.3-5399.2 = 9.589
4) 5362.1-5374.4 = 9.66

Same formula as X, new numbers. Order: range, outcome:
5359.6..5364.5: 9.84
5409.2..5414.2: 9.14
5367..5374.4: 9.07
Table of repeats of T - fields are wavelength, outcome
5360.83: 10.02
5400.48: 9.034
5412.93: 9.325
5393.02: 9.589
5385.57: 9.134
